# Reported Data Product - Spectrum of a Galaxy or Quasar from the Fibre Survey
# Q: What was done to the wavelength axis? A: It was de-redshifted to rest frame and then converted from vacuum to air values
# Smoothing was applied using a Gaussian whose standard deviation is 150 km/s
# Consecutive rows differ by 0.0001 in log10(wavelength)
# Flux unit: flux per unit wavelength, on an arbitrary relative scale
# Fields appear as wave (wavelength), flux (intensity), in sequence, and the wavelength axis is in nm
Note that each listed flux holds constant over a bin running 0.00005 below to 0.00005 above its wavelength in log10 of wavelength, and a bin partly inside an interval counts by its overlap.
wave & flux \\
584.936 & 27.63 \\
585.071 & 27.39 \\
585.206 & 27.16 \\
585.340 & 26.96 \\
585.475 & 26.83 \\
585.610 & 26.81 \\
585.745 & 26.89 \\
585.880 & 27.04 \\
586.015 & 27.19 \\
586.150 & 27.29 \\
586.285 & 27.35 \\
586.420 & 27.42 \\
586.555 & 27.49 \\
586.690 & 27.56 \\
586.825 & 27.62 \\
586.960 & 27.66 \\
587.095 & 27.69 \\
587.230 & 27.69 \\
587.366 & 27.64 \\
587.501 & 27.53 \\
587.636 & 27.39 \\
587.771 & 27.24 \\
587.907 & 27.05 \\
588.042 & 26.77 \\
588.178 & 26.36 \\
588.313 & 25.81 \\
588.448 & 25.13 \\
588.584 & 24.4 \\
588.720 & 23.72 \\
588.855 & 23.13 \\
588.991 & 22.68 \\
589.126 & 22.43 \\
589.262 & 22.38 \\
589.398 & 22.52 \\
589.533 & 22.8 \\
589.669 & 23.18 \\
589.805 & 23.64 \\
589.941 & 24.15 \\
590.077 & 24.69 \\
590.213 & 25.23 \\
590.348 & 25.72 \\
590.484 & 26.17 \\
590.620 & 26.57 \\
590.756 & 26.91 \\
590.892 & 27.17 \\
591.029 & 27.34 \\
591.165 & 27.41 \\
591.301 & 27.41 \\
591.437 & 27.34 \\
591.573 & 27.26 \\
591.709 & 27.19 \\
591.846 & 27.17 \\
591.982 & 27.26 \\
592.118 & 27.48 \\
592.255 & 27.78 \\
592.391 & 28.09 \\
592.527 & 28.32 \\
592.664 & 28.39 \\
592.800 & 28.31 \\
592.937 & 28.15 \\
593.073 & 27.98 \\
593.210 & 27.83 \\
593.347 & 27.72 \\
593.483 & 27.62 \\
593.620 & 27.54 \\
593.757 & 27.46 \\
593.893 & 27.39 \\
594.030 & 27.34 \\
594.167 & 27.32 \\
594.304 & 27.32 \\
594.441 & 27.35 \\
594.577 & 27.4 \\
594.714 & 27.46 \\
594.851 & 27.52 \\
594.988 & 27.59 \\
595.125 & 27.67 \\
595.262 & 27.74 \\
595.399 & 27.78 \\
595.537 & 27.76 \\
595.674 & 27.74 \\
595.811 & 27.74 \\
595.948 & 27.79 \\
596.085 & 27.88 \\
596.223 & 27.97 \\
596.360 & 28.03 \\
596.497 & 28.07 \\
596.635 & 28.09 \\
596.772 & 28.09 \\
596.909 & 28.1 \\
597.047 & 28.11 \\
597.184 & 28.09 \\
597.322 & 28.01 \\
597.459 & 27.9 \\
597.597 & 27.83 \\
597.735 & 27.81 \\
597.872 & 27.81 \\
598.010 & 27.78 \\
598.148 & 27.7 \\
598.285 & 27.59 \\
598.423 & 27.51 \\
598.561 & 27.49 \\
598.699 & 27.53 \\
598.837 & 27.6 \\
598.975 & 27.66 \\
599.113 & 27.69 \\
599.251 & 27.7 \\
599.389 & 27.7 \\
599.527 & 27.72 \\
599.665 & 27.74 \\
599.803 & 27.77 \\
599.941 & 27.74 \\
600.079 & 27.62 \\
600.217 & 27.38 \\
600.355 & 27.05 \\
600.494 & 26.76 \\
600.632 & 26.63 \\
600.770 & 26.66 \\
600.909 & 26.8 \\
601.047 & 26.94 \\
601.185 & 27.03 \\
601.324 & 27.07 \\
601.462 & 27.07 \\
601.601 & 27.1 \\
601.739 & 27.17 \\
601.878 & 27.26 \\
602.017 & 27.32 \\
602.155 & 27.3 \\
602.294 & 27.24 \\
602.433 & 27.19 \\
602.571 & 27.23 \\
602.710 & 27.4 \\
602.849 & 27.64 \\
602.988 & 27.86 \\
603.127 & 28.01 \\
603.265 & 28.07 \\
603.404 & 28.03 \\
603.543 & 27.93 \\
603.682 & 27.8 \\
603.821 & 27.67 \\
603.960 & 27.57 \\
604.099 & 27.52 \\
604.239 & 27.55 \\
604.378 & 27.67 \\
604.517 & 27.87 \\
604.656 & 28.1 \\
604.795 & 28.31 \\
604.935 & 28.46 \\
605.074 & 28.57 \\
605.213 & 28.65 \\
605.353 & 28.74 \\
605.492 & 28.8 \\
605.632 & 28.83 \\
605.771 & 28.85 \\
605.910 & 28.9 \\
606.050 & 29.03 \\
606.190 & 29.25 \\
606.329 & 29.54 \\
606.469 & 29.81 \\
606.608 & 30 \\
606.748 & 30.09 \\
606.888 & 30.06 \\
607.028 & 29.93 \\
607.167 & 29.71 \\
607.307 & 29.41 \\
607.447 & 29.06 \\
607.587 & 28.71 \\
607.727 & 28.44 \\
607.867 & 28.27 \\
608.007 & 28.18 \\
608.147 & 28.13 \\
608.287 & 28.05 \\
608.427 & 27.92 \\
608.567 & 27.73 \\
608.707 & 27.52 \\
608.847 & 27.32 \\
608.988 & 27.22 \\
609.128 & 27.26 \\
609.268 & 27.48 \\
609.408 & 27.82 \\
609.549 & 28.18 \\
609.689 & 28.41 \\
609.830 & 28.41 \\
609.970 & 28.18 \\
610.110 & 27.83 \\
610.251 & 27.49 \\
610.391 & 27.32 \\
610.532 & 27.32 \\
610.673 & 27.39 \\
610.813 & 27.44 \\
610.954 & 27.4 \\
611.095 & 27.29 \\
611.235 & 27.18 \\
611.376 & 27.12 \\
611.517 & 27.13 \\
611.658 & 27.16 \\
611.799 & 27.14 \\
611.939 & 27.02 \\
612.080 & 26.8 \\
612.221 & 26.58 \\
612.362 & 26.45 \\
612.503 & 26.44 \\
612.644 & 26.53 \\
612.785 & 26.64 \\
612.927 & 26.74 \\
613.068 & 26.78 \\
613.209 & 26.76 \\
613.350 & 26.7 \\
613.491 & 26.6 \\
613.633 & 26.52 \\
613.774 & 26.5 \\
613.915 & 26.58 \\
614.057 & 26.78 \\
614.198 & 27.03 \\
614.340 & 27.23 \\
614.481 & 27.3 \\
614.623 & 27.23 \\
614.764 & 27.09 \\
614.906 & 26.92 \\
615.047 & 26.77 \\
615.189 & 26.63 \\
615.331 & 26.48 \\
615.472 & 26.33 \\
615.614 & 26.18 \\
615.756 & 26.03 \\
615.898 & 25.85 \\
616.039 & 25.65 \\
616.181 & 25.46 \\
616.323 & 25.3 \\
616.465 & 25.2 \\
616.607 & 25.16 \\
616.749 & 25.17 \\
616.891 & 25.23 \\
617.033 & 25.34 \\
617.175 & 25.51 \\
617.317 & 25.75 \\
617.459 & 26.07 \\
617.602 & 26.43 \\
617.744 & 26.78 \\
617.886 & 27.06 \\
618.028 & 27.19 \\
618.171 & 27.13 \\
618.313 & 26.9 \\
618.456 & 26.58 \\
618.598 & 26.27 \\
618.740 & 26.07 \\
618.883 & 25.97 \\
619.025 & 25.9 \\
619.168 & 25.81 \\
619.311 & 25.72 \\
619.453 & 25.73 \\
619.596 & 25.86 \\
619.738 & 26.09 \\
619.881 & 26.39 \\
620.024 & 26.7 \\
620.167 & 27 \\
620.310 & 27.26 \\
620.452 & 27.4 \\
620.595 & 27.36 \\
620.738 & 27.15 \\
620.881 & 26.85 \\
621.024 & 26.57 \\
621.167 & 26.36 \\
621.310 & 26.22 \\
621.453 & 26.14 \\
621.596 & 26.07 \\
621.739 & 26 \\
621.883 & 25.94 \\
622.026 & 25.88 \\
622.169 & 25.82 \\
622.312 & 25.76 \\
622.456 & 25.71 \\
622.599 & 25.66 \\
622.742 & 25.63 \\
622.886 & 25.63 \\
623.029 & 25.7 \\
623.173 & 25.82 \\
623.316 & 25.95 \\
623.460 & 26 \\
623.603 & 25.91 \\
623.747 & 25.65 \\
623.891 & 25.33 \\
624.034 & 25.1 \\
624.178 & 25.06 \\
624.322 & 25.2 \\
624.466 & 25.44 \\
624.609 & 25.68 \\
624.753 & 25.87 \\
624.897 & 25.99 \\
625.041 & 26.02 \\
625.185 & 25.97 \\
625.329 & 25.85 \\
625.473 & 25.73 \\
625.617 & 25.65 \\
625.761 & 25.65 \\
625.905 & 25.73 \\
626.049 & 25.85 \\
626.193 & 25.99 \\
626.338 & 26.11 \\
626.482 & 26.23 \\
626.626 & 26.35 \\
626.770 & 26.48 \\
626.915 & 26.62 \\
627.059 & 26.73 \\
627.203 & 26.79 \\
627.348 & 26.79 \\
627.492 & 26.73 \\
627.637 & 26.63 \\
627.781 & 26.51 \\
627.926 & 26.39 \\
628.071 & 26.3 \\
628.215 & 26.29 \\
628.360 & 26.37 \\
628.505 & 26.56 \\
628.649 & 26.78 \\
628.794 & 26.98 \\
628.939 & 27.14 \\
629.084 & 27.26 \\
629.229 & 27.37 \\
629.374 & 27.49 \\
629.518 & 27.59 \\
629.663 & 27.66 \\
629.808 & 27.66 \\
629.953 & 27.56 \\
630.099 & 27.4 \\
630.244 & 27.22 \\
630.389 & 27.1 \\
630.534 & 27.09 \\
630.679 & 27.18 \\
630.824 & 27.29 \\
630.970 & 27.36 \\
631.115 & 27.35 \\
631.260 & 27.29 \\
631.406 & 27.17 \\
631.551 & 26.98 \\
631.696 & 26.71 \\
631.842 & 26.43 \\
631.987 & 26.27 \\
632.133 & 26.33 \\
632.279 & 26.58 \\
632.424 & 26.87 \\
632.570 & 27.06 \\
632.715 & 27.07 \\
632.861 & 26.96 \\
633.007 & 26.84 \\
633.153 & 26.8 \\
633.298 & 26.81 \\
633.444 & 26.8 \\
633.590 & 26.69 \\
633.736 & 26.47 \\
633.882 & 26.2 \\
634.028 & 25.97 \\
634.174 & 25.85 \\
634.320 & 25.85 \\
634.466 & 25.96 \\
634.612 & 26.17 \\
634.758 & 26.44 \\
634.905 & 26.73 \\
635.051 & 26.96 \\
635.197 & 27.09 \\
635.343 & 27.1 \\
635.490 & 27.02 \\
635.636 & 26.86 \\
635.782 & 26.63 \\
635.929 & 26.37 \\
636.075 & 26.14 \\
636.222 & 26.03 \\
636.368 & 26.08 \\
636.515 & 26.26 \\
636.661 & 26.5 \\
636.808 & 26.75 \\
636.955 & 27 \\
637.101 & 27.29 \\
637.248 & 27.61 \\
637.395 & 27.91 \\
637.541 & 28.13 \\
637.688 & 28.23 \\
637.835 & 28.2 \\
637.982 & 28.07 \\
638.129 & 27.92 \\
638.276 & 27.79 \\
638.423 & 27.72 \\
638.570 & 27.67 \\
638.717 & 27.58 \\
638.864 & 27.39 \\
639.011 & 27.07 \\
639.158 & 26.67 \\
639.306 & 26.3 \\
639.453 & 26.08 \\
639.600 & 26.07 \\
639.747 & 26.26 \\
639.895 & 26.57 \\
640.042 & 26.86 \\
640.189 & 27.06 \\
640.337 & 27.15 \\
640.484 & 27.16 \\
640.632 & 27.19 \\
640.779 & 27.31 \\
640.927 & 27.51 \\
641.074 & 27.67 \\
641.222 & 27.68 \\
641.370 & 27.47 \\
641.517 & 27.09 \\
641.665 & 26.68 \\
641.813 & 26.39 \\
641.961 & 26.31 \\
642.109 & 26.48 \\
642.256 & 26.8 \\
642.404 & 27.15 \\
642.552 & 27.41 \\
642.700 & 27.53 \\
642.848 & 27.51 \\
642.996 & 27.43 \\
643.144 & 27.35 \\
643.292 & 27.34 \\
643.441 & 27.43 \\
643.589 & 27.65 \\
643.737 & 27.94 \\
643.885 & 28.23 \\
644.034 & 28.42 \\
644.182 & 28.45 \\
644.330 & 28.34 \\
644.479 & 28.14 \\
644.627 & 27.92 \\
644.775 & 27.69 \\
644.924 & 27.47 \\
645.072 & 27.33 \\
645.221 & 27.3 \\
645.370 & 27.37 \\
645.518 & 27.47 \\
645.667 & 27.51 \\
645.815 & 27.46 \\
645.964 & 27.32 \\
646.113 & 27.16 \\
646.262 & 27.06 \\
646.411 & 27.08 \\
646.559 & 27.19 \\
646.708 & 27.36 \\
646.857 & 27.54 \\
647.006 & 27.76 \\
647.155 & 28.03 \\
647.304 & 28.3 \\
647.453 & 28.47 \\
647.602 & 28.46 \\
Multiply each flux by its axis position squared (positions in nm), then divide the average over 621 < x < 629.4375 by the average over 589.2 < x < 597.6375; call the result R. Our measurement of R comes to 1.07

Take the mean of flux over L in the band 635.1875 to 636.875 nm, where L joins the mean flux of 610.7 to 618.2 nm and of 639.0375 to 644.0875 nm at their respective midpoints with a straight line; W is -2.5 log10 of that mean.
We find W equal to 0.02 mag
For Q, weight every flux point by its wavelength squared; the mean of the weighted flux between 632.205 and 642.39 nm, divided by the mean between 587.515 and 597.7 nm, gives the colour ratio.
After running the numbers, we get 1.16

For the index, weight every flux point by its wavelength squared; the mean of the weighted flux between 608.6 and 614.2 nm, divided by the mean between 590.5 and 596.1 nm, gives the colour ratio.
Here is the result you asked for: 1.05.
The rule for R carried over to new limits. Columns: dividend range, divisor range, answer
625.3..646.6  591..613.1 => 1.08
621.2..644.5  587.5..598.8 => 1.13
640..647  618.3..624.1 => 1.12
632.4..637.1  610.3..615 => 1.06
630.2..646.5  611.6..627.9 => 1.10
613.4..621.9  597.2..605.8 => 1.00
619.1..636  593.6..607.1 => 1.04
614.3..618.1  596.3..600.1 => 1.00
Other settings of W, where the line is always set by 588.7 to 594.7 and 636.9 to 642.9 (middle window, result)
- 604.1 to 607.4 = -0.09 mag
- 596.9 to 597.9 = -0.06 mag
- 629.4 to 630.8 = -0.01 mag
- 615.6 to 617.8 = 0.05 mag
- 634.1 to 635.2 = 0.03 mag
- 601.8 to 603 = -0.03 mag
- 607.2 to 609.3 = -0.06 mag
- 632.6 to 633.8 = 0.01 mag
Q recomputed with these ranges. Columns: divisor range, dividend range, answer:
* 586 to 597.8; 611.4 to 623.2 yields 1.07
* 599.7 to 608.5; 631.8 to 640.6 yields 1.06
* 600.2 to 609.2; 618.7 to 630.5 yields 1.00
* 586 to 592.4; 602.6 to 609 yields 1.15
